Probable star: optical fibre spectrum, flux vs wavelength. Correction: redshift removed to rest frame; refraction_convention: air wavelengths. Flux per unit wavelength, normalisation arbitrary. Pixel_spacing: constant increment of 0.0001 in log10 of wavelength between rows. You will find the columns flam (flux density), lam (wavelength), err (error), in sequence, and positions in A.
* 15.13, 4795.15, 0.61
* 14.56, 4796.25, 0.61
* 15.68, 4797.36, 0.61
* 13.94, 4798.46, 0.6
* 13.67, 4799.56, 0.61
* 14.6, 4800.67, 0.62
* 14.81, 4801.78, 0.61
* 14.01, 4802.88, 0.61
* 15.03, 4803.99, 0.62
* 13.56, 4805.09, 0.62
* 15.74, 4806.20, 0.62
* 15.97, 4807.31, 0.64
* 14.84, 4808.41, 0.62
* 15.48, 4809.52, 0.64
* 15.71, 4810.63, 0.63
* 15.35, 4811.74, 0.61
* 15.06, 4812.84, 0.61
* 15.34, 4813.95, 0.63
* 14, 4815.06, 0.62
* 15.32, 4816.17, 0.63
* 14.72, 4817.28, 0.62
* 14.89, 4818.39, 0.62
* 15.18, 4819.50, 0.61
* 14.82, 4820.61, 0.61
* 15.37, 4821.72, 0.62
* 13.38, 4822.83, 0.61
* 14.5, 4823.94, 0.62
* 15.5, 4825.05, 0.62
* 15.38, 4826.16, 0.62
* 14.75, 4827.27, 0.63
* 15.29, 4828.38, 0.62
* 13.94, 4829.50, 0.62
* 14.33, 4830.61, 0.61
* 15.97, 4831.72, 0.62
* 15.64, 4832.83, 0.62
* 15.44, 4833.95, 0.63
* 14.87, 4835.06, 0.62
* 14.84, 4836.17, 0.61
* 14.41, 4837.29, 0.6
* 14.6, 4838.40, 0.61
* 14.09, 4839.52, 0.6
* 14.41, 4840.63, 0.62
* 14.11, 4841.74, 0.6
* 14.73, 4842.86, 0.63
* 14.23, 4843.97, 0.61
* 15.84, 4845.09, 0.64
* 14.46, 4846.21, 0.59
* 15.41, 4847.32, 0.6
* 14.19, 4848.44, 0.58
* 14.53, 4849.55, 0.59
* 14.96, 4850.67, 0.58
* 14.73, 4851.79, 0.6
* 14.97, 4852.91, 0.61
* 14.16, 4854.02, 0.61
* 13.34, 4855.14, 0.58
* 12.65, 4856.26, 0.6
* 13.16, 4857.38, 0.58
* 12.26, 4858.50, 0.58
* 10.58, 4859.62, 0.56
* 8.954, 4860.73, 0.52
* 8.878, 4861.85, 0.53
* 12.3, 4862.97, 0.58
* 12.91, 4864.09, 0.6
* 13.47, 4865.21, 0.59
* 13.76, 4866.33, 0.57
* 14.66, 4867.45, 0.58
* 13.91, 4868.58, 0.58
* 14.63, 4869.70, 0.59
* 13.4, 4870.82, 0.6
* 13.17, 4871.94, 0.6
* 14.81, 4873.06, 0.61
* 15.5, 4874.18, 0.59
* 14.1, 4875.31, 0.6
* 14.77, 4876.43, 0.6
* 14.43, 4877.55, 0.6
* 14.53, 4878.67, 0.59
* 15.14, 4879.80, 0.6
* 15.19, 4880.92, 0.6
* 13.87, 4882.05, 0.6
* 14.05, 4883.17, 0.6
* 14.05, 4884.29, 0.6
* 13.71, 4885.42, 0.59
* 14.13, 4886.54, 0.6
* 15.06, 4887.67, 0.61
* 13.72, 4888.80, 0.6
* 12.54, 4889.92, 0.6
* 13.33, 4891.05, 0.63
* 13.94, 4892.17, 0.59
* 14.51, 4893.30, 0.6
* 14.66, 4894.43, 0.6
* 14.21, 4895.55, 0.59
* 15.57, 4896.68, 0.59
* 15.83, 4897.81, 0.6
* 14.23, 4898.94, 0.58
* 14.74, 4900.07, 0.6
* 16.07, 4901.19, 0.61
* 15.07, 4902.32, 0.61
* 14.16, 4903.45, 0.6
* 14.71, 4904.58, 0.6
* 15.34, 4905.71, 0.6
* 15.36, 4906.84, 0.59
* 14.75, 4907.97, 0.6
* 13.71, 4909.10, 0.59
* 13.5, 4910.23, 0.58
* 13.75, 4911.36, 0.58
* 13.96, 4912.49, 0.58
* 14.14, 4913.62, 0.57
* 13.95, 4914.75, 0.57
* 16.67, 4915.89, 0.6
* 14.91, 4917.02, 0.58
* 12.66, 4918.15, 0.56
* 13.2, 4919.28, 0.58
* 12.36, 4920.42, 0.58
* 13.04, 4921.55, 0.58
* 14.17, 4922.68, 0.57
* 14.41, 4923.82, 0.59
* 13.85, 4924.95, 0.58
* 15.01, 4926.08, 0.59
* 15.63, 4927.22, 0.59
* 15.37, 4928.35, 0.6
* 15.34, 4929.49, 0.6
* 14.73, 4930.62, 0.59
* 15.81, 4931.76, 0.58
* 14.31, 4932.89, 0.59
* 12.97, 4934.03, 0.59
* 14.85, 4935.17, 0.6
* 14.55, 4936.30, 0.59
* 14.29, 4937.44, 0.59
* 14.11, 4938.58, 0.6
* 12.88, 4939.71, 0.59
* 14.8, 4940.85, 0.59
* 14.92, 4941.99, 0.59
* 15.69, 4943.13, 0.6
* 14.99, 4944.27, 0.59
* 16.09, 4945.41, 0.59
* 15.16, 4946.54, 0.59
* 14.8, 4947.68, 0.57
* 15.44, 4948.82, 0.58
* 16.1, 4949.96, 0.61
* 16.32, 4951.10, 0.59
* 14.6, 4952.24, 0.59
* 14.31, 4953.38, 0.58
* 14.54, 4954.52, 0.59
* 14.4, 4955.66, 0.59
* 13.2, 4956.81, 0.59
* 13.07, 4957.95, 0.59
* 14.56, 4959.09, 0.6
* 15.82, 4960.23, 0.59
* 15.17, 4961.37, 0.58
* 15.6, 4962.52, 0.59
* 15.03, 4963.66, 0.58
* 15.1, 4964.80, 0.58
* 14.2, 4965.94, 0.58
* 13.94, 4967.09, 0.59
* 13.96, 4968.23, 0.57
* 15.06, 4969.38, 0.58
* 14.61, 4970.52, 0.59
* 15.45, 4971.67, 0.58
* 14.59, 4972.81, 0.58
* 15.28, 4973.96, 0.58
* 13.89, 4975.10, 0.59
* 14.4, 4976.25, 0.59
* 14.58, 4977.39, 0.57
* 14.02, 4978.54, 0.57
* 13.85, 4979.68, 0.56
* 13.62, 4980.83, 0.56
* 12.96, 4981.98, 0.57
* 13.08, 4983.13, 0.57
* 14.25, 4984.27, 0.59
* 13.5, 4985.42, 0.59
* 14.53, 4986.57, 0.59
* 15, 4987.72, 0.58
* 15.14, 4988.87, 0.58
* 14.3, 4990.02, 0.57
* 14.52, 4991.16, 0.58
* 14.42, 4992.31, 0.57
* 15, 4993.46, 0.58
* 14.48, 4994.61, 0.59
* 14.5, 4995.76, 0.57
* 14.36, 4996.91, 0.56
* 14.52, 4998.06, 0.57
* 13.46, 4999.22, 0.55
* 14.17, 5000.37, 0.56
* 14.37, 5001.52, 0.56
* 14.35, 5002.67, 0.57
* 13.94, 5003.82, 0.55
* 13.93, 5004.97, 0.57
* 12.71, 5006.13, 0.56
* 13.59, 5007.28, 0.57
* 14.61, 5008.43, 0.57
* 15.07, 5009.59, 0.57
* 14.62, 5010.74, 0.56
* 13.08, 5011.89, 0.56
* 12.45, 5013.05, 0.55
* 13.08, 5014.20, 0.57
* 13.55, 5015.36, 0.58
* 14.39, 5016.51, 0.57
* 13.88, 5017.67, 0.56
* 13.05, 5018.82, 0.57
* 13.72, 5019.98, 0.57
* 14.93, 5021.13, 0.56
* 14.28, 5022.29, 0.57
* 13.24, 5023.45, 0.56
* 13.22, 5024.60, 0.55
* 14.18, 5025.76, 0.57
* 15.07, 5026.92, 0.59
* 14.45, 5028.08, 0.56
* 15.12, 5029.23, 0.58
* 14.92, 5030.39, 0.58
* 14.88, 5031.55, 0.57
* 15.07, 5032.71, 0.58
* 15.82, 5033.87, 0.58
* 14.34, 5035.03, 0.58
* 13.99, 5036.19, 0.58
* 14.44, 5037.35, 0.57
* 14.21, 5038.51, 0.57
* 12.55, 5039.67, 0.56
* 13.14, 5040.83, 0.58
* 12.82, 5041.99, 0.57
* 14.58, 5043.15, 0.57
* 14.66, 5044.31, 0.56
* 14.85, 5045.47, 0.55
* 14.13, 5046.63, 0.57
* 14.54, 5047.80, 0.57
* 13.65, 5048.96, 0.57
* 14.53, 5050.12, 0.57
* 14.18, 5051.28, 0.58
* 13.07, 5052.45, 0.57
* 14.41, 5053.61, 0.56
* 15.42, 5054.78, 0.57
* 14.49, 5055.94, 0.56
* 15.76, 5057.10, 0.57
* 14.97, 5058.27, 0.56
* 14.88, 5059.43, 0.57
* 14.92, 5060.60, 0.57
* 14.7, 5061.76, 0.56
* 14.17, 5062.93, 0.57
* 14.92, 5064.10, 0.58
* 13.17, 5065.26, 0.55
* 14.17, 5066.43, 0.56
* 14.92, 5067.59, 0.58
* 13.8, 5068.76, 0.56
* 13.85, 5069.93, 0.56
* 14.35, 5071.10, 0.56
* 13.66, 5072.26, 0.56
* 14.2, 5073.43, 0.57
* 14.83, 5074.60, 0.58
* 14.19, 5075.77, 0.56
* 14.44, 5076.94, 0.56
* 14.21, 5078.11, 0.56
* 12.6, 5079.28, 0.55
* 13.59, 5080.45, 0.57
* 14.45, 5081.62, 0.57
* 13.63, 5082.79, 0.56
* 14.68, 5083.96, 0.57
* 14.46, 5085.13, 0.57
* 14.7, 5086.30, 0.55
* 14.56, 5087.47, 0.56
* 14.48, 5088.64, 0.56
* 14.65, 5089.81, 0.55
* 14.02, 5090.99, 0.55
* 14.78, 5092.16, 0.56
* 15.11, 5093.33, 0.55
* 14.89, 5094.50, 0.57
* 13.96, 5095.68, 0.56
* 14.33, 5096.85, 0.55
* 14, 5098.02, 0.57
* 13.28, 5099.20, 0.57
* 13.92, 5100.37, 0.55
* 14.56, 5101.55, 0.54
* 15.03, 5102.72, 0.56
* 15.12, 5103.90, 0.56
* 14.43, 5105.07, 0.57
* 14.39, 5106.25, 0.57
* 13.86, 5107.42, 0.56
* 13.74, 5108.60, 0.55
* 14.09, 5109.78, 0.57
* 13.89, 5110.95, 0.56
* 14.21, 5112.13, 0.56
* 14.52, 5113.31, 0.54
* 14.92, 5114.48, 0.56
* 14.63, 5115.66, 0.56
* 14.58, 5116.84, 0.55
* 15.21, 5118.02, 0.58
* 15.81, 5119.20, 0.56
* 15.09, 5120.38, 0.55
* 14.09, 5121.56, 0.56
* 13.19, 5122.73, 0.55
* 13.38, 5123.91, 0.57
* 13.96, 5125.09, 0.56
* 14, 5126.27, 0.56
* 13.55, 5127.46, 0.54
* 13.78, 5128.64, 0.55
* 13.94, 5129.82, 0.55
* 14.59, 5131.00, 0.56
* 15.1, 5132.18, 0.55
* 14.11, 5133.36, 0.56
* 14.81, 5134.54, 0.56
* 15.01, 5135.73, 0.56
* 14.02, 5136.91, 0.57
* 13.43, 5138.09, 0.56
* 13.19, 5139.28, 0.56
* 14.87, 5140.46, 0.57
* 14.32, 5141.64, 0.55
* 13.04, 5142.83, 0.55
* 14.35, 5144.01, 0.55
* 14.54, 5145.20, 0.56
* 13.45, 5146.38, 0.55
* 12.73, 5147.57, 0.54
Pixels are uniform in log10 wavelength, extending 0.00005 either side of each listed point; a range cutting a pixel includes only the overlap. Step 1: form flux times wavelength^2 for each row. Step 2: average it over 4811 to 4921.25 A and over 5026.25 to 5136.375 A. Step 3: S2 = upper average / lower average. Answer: 1.10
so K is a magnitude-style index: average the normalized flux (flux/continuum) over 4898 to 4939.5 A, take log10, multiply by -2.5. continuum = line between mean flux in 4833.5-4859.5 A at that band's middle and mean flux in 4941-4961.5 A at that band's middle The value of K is 0.02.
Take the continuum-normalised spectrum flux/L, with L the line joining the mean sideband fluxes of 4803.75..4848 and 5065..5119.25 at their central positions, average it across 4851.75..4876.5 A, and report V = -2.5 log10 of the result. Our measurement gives 0.13 mag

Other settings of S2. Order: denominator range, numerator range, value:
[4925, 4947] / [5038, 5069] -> 1.01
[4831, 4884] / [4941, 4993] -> 1.09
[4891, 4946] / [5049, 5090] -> 1.05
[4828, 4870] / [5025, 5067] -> 1.12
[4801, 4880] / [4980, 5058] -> 1.06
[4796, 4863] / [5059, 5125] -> 1.11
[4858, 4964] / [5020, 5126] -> 1.07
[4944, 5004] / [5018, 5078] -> 1.01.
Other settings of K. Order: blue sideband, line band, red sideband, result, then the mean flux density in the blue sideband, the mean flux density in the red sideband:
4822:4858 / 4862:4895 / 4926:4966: 0.05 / 14.6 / 14.8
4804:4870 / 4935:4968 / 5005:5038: -0.04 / 14.3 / 14.1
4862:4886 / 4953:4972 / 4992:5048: -0.04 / 14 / 14.1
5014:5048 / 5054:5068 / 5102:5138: -0.04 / 14.2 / 14.4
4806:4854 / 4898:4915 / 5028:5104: 0.01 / 14.9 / 14.3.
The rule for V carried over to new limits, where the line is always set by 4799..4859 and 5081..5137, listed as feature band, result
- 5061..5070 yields 0.01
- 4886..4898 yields 0.03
